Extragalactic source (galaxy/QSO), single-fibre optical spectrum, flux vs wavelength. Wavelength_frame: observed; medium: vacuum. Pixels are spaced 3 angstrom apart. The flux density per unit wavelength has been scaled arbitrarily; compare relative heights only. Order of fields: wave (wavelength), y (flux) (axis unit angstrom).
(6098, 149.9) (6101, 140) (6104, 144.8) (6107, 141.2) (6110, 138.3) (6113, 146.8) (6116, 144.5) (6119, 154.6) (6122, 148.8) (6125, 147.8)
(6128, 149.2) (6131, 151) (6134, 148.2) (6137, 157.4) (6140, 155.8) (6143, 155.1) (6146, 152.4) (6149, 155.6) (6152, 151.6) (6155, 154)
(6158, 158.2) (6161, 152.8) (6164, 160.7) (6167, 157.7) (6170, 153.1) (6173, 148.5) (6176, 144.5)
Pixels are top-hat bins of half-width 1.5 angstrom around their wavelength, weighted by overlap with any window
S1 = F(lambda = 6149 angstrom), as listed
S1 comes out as 155.6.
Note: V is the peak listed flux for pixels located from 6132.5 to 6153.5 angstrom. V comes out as 157.4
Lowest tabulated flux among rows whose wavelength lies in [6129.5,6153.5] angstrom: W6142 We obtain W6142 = 148.2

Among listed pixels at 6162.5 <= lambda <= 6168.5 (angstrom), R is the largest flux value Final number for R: 160.7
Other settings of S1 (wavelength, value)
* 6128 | 149.2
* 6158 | 158.2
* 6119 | 154.6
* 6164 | 160.7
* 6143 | 155.1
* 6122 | 148.8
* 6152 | 151.6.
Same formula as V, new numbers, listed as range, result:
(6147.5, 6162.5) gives 158.2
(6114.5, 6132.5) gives 154.6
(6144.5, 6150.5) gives 155.6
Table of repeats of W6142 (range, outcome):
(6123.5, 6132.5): 147.8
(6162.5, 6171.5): 153.1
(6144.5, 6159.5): 151.6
